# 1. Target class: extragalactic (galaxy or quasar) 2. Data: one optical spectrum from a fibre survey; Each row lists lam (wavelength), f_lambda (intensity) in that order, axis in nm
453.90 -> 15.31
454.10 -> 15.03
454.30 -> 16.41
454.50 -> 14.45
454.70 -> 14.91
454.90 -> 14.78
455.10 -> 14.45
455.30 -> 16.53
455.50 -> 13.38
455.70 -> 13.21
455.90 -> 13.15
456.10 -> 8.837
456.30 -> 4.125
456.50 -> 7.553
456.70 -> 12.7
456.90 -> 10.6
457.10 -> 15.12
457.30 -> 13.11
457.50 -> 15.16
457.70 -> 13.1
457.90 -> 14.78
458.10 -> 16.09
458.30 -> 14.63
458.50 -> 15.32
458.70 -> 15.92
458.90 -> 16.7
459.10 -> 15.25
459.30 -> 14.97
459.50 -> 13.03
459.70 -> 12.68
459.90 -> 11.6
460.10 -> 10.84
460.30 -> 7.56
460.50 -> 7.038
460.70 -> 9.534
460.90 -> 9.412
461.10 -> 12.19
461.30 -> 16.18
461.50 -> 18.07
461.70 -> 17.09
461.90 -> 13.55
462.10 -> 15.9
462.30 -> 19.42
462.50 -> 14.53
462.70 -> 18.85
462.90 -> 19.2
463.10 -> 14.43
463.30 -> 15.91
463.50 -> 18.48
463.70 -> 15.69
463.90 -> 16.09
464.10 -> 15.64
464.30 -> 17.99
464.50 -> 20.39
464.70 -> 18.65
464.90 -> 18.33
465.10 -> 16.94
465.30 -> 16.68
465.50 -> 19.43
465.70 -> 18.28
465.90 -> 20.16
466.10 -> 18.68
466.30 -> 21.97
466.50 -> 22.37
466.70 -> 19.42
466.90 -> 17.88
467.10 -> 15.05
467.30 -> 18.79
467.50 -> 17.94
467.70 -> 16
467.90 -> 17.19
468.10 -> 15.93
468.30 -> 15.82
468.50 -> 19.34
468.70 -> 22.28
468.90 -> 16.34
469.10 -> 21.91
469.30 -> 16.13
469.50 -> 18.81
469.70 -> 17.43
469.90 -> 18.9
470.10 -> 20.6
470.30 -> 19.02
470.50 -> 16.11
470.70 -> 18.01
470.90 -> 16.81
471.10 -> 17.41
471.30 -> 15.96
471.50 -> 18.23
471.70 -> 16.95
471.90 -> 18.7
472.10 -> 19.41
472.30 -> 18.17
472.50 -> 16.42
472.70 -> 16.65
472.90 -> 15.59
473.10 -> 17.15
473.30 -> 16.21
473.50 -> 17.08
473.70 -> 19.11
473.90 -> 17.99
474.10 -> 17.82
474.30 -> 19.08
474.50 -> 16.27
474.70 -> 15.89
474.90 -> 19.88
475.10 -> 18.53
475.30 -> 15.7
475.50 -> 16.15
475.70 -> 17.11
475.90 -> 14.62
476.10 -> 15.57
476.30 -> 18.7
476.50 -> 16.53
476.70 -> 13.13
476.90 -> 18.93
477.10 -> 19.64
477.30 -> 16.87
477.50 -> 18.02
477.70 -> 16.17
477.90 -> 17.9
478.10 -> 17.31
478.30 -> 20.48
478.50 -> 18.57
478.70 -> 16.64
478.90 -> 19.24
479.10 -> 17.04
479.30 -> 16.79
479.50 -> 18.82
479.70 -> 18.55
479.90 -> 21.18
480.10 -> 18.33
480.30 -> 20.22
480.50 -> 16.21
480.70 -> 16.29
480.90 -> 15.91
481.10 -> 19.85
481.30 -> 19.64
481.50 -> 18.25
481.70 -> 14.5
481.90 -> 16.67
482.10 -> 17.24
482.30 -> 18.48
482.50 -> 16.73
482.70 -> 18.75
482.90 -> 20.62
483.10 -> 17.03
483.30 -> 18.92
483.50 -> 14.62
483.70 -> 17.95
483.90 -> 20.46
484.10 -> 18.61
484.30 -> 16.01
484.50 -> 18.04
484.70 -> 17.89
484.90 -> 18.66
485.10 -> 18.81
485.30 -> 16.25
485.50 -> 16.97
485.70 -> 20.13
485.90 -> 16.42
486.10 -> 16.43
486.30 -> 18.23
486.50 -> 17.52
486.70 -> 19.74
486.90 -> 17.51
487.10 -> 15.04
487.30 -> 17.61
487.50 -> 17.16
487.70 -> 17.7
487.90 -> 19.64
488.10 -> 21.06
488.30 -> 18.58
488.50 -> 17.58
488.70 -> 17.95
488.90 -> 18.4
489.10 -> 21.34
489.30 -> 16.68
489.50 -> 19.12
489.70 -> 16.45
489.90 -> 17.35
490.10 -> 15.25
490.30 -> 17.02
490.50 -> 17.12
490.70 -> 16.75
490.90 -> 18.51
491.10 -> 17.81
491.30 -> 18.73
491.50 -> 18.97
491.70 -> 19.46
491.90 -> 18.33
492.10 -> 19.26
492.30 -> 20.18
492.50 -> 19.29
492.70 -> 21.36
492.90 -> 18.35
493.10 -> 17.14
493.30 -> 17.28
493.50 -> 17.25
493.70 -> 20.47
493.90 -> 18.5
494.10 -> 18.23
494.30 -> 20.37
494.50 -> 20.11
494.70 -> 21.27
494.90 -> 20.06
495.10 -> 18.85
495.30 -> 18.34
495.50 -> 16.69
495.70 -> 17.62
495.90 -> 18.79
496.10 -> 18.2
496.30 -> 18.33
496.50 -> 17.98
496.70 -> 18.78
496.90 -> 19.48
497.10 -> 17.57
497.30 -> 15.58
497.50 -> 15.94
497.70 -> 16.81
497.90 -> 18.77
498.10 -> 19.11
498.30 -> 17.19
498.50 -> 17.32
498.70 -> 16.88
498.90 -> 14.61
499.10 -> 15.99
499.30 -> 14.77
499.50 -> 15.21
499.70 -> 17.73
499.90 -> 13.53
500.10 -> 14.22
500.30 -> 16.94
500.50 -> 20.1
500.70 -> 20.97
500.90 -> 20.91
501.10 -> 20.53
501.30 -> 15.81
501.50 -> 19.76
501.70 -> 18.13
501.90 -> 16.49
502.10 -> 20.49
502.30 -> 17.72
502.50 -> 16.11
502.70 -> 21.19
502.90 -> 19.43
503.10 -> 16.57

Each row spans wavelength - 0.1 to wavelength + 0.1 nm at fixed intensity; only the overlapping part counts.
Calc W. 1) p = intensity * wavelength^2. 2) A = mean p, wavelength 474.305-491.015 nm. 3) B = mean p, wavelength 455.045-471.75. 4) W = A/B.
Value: 1.21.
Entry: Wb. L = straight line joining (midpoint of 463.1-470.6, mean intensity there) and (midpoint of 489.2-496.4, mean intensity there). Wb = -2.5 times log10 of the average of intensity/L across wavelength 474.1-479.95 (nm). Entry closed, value 0.04 mag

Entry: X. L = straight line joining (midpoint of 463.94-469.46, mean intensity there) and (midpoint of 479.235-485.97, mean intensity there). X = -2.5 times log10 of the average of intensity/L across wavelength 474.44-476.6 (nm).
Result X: 0.08 mag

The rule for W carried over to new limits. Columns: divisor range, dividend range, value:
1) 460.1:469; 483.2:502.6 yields 1.21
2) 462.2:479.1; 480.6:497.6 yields 1.10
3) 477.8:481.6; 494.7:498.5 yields 1.06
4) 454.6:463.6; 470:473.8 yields 1.35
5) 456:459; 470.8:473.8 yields 1.43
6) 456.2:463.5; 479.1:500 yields 1.48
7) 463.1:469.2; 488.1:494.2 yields 1.12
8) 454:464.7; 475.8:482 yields 1.35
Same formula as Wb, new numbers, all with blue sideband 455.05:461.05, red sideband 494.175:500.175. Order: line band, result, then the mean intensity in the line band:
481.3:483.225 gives -0.13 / 17.7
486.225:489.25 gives -0.12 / 18.3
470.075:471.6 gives -0.24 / 17.6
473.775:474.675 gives -0.21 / 17.7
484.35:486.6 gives -0.11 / 17.7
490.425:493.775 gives -0.10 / 18.6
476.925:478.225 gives -0.18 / 17.8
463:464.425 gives -0.23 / 16.4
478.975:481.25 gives -0.18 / 18.2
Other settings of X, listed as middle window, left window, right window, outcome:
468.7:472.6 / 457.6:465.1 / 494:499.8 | -0.15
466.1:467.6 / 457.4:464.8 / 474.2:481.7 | -0.20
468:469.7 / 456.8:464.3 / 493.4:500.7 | -0.20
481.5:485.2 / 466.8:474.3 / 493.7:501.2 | 0.00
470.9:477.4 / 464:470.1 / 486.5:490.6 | 0.06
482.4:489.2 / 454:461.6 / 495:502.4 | -0.12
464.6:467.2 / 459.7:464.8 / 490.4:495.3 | -0.21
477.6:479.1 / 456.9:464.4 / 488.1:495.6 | -0.07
